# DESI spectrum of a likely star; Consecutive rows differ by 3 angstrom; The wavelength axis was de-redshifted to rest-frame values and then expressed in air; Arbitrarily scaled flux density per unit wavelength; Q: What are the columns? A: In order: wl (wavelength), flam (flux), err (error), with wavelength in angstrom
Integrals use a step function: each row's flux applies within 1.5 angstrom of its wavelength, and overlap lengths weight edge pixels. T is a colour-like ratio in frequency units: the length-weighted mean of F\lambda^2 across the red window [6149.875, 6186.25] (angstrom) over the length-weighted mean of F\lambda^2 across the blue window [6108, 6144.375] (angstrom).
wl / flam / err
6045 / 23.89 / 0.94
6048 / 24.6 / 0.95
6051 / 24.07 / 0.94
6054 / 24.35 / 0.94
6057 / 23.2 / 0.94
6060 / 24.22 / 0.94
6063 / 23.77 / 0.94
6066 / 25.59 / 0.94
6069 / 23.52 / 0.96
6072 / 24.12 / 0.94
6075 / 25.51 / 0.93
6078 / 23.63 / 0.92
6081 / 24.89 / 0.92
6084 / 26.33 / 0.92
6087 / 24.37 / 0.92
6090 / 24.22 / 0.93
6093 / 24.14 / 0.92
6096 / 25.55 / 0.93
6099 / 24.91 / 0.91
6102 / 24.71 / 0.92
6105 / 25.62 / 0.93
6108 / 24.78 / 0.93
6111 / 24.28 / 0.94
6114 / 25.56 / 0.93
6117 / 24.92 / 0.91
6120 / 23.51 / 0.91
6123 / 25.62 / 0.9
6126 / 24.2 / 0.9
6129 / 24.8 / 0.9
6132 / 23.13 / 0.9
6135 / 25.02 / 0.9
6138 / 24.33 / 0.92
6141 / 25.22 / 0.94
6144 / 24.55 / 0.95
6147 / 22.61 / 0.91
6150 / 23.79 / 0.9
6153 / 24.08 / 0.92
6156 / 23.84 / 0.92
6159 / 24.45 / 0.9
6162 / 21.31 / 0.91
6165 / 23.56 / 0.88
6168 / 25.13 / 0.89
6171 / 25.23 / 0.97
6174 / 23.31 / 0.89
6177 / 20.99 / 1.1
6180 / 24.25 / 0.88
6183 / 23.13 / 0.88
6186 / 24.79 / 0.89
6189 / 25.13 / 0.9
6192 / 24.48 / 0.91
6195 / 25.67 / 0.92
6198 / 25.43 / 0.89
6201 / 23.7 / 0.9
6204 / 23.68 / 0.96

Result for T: 0.97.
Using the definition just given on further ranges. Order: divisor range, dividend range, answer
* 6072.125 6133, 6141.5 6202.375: 0.99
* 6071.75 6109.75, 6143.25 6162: 0.97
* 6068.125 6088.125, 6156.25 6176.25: 0.99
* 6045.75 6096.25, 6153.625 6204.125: 1.02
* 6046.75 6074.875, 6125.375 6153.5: 1.02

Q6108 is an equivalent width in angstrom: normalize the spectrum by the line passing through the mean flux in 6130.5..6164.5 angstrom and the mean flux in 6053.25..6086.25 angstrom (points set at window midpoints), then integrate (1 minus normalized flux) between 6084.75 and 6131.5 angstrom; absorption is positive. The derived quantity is -1.1 angstrom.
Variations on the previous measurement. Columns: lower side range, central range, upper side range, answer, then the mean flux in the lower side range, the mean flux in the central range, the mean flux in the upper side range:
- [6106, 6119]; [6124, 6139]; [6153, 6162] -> 0.01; 24.9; 24.3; 23.7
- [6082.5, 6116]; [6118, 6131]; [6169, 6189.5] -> 0.05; 25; 24.5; 23.8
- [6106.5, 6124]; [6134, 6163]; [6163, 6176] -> 0.46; 24.8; 23.9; 24.1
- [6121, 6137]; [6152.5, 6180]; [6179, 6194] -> 0.99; 24.5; 23.6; 24.4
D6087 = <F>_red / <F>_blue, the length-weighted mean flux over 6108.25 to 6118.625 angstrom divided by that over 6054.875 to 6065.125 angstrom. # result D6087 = 1.04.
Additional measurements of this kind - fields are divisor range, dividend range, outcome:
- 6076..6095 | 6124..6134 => 0.98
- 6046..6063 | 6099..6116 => 1.04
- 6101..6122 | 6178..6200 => 0.99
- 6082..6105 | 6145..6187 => 0.95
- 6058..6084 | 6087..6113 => 1.01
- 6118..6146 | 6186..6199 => 1.03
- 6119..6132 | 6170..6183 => 0.96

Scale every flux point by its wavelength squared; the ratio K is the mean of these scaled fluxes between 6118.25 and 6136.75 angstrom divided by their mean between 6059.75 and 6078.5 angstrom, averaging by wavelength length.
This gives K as 1.02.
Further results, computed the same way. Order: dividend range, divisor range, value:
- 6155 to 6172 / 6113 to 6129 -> 0.98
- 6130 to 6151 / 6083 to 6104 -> 0.98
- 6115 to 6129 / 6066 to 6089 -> 1.01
